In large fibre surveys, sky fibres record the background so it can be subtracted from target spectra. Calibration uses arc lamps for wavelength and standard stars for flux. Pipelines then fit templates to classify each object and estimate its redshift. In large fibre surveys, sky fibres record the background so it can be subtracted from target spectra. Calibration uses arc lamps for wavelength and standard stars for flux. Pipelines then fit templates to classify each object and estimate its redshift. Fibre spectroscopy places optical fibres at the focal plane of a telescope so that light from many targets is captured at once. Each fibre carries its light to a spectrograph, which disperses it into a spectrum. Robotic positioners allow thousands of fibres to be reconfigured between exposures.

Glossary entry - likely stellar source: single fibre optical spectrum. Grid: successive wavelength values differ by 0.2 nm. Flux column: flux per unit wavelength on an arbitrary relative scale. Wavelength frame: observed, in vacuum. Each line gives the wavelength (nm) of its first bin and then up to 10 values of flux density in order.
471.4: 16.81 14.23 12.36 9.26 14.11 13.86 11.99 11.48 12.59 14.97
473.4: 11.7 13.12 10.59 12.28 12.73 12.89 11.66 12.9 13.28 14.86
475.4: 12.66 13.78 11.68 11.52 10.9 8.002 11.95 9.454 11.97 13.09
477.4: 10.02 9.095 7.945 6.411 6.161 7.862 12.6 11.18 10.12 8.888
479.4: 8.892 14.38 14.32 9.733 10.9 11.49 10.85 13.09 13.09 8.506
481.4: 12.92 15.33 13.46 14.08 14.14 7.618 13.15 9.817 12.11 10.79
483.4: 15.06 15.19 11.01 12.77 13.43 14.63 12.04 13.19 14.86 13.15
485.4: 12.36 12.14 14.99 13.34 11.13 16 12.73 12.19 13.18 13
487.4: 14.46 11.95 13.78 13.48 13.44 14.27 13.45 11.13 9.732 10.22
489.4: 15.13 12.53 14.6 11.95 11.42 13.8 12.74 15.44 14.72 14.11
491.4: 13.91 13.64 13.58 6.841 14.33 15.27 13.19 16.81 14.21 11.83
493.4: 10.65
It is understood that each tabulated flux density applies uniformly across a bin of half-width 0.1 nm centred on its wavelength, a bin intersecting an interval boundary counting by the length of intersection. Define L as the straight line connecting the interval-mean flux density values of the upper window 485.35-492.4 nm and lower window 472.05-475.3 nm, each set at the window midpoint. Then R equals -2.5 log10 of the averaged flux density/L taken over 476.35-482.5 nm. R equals 0.18 mag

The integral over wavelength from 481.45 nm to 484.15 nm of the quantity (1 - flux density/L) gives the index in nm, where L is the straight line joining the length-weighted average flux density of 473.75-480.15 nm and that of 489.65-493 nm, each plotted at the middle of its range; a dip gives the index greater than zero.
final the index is -0.14 nm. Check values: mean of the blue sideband 11.1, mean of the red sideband 13.5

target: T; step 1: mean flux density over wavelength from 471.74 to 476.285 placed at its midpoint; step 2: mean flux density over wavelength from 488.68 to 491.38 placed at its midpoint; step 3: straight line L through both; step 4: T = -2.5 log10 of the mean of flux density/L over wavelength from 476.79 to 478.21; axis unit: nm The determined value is 0.310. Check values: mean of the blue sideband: 12.5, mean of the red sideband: 12.9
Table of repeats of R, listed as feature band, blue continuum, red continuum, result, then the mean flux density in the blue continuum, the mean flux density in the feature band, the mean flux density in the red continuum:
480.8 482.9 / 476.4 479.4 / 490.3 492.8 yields -0.137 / 9.68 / 12.3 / 13.6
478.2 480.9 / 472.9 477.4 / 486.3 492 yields 0.144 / 12.2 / 10.9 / 13.1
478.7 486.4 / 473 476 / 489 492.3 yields 0.042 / 12.7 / 12.4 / 13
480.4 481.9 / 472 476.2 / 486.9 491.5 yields 0.040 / 12.6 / 12.4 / 13.1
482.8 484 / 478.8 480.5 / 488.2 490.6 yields -0.080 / 11.1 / 12.6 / 12.6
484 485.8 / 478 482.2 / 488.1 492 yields -0.100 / 11.3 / 13.3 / 13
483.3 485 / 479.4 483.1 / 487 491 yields -0.090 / 12.1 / 13.5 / 13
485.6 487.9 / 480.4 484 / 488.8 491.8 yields -0.044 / 12.4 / 13.3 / 13.1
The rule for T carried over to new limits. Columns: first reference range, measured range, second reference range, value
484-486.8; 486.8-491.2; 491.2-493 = 0.03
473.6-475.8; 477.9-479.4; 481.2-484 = 0.36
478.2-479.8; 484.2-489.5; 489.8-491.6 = -0.05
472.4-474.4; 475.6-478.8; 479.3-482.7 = 0.22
